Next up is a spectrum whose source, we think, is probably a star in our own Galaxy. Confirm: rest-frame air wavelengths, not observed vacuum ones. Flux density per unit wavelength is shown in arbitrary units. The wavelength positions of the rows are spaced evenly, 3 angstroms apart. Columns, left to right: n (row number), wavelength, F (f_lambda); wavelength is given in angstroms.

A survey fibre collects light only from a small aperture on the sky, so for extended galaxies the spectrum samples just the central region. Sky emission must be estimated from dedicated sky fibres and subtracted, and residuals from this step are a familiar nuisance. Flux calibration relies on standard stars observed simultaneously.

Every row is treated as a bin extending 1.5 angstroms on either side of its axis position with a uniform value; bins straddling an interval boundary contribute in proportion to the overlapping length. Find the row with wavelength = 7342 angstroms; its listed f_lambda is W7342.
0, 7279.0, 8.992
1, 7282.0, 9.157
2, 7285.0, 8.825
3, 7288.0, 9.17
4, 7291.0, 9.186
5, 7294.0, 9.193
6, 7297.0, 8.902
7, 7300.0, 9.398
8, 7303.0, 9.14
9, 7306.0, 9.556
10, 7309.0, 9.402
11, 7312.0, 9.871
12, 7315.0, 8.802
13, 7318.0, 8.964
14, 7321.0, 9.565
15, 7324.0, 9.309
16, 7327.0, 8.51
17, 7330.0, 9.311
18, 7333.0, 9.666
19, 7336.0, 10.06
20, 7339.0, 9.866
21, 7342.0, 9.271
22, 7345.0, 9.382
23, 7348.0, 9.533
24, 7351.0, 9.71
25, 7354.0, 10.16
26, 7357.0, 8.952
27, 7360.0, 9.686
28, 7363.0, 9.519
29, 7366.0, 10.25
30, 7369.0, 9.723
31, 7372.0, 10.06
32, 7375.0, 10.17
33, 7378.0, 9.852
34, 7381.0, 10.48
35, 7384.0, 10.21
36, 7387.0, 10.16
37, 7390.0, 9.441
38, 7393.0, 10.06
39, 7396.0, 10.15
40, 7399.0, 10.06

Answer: 9.271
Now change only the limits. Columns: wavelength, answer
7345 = 9.382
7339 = 9.866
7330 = 9.311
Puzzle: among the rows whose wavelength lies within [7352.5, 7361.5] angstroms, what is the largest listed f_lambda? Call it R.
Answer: 10.16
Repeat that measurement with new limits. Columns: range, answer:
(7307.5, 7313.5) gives 9.871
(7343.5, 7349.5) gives 9.533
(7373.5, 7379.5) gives 10.17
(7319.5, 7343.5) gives 10.06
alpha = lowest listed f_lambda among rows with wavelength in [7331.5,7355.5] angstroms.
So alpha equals 9.271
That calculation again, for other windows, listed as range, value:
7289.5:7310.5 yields 8.902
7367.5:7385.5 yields 9.723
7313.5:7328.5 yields 8.51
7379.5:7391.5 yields 9.441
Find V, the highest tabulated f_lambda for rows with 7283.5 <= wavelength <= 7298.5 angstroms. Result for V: 9.193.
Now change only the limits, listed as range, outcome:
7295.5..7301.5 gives 9.398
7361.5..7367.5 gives 10.25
